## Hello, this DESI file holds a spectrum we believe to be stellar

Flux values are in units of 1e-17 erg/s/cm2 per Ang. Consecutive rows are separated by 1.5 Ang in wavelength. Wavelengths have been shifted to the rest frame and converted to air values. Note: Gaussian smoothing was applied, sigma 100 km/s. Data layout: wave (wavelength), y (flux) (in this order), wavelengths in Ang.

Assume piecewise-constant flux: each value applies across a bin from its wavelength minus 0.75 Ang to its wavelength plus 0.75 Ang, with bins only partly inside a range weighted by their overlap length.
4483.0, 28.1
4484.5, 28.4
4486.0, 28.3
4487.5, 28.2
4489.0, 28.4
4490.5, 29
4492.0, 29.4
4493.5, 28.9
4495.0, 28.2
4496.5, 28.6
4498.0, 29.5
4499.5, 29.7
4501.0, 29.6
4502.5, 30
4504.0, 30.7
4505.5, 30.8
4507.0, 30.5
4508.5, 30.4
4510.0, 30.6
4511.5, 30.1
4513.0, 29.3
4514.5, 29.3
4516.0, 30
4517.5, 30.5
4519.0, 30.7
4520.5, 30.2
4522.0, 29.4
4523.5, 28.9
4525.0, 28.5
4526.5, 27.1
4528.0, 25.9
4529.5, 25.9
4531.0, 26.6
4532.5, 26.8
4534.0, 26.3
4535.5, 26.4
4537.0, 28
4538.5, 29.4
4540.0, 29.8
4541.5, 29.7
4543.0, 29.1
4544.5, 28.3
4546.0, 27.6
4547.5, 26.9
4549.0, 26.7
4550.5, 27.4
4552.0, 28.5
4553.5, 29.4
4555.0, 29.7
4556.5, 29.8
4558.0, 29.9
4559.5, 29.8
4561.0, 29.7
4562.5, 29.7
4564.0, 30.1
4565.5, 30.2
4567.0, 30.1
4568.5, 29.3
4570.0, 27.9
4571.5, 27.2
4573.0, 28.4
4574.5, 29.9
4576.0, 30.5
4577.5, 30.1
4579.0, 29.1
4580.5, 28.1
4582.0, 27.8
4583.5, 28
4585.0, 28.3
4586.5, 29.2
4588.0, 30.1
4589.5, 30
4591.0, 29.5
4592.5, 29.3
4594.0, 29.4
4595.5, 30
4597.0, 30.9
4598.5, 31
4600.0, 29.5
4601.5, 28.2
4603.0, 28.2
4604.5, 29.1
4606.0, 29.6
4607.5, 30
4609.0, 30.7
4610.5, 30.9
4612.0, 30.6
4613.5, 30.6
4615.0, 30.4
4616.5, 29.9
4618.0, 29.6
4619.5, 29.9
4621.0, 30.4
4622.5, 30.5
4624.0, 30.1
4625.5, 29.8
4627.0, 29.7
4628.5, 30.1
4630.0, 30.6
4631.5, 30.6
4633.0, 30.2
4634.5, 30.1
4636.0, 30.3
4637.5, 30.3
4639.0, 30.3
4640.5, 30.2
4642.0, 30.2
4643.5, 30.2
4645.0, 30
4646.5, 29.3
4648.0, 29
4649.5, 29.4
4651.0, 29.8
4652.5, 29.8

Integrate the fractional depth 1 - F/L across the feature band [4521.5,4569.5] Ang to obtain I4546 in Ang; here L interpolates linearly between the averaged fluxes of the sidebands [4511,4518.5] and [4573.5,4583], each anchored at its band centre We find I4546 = 1.7 Ang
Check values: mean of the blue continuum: 29.9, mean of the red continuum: 29.2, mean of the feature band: 28.5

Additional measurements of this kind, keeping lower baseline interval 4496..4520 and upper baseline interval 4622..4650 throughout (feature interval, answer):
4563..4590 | 0.8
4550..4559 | 0.3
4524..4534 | 1.1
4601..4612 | 0.2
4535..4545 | 0.4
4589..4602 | 0.1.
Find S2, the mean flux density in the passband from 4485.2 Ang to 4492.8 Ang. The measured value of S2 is 28.7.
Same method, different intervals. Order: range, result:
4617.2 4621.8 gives 30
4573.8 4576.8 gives 30.2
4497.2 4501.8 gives 29.6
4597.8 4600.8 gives 30.2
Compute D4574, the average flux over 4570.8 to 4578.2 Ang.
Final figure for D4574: 29.2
